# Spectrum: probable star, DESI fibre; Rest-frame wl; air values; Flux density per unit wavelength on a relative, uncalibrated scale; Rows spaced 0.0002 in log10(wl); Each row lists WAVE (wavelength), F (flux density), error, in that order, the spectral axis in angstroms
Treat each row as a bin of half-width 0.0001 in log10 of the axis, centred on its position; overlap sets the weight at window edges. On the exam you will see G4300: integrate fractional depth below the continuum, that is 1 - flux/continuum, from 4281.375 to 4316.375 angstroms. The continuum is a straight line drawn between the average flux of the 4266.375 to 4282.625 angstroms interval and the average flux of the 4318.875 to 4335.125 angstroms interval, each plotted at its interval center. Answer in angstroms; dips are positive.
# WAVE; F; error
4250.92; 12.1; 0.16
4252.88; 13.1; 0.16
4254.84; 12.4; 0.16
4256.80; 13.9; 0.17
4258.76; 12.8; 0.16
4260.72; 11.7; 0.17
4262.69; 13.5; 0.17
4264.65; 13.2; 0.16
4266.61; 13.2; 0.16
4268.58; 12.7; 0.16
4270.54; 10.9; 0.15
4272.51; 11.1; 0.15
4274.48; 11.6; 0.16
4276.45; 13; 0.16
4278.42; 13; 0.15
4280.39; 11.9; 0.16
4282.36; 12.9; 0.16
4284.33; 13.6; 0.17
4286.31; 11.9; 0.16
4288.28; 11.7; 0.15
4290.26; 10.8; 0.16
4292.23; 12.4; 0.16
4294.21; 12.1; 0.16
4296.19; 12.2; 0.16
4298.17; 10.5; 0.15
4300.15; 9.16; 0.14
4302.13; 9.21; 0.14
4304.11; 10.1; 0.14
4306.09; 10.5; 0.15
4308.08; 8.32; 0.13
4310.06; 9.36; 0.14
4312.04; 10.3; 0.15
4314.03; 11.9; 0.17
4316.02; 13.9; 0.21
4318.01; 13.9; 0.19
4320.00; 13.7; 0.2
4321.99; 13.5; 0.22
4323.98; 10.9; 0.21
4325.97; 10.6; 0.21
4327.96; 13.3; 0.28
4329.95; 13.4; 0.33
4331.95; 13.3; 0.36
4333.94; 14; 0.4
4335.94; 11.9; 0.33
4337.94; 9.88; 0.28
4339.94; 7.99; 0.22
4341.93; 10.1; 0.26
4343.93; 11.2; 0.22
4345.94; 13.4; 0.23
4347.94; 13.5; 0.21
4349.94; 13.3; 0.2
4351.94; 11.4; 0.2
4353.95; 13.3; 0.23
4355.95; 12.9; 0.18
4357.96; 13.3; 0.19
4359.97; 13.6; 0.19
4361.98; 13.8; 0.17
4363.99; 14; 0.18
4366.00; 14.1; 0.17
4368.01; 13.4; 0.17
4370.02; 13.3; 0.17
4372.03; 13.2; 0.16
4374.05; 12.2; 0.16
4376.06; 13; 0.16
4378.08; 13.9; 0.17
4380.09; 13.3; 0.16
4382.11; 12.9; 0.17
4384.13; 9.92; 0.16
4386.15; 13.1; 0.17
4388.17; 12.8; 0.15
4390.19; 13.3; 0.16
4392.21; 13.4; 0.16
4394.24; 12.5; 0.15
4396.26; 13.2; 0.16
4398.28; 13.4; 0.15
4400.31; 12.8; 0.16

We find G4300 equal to 3.8 angstroms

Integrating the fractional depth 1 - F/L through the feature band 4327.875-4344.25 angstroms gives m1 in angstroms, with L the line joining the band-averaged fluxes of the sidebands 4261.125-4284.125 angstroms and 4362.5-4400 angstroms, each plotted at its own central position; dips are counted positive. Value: 1.5 angstroms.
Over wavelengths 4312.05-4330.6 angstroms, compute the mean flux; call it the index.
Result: 12.6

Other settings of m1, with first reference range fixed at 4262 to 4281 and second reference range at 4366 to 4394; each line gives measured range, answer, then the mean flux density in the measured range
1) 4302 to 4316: 2.6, 10.3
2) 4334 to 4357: 1.7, 11.8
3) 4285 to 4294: 0.5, 11.8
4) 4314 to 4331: -0.3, 12.8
